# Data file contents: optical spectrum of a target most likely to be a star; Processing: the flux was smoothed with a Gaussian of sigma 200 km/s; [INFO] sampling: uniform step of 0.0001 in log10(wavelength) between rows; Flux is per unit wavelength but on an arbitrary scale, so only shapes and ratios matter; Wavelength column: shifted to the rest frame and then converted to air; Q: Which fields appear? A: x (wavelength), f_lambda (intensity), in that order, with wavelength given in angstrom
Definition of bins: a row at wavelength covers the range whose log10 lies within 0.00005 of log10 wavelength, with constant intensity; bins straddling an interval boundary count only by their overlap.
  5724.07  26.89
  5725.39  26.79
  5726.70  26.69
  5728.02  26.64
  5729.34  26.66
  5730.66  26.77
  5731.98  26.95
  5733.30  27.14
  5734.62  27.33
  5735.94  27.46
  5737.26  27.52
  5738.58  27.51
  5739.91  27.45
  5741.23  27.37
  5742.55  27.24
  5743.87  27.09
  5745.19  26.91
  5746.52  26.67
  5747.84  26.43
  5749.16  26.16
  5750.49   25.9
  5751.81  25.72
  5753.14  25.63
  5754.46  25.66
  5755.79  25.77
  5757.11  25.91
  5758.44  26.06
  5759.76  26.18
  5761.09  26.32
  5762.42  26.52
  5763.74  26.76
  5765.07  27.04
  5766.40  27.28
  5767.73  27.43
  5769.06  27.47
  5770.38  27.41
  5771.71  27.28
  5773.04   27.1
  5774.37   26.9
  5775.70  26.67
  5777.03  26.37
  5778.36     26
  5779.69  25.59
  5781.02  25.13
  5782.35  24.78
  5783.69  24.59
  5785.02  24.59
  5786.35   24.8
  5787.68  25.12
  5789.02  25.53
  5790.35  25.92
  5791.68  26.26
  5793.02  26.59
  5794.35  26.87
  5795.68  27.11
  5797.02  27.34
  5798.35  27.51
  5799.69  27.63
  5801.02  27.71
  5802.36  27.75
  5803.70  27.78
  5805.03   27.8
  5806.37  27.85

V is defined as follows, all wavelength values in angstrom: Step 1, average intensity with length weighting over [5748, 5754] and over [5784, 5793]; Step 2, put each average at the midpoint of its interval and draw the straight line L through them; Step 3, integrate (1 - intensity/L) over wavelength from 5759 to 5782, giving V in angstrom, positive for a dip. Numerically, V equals -0.9 angstrom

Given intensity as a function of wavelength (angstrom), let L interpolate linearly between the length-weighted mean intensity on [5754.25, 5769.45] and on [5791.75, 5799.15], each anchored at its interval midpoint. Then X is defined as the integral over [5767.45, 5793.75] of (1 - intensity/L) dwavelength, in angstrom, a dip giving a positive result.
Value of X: 0.7 angstrom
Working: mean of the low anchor 26.5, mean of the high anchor 27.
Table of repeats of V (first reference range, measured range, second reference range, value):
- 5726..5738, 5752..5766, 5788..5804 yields 0.42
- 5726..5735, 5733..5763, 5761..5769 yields 0.36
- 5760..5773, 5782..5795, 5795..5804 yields 0.87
